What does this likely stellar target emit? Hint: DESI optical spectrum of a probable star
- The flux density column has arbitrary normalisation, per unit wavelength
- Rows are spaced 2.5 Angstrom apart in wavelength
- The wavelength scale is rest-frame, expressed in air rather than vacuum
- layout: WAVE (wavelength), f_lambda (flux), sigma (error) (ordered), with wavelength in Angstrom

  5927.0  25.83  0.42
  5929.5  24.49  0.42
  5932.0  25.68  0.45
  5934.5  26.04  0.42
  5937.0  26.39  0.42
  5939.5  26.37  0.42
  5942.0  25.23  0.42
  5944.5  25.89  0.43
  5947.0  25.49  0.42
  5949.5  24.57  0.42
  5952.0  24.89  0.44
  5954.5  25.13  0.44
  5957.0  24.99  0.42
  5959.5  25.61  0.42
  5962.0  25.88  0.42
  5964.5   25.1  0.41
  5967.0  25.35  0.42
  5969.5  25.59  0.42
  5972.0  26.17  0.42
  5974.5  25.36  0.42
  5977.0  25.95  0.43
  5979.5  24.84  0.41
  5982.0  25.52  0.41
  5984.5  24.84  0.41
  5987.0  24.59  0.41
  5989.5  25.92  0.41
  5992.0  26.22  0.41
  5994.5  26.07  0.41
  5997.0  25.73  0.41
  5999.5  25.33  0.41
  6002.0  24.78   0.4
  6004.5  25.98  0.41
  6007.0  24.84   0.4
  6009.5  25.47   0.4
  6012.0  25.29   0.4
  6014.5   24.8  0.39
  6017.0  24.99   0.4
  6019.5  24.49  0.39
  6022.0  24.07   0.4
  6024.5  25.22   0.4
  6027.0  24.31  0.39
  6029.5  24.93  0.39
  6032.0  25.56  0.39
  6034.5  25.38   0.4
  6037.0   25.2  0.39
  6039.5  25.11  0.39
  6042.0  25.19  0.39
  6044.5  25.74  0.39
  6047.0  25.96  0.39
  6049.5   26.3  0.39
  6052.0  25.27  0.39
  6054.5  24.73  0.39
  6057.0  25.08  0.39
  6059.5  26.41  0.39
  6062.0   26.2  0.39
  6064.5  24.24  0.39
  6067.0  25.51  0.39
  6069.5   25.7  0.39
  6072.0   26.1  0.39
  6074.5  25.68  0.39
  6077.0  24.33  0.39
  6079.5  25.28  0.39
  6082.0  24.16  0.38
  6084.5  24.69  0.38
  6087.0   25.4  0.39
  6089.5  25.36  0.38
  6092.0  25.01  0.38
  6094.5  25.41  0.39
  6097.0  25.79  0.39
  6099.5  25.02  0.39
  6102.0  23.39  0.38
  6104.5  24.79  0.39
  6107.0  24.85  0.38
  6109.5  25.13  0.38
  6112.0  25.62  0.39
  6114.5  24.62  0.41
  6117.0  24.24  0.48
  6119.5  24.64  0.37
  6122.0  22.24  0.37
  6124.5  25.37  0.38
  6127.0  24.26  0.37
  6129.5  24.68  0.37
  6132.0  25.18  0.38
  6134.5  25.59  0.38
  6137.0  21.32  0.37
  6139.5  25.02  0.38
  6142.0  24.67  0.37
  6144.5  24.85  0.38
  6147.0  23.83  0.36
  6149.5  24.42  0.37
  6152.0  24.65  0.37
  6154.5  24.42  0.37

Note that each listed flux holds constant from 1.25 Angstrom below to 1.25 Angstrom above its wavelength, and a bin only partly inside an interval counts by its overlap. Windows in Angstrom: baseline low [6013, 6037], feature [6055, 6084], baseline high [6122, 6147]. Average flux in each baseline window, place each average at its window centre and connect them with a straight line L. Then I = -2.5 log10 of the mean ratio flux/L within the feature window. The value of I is -0.03 mag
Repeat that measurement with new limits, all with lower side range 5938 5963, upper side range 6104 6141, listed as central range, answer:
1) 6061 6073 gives -0.03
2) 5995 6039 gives 0.00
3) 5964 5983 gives -0.01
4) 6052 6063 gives -0.03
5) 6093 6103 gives -0.01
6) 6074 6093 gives -0.01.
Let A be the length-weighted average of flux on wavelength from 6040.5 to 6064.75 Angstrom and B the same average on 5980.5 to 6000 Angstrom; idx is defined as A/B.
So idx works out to 1.00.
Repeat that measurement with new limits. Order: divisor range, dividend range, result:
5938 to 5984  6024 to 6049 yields 0.99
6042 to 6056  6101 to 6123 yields 0.96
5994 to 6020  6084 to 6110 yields 0.99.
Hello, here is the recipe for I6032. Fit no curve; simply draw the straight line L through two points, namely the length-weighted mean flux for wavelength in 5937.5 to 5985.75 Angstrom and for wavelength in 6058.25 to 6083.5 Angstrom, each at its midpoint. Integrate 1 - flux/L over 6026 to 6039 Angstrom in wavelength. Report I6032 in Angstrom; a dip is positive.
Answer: 0.1 Angstrom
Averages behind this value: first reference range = 25.4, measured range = 25.1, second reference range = 25.4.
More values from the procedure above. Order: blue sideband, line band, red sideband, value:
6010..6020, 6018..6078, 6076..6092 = -0.9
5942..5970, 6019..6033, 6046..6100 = 0.3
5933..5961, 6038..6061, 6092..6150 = -0.5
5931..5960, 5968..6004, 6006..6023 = -0.5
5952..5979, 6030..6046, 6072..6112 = -0.1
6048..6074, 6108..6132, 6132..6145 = 0.1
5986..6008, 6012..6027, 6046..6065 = 0.5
